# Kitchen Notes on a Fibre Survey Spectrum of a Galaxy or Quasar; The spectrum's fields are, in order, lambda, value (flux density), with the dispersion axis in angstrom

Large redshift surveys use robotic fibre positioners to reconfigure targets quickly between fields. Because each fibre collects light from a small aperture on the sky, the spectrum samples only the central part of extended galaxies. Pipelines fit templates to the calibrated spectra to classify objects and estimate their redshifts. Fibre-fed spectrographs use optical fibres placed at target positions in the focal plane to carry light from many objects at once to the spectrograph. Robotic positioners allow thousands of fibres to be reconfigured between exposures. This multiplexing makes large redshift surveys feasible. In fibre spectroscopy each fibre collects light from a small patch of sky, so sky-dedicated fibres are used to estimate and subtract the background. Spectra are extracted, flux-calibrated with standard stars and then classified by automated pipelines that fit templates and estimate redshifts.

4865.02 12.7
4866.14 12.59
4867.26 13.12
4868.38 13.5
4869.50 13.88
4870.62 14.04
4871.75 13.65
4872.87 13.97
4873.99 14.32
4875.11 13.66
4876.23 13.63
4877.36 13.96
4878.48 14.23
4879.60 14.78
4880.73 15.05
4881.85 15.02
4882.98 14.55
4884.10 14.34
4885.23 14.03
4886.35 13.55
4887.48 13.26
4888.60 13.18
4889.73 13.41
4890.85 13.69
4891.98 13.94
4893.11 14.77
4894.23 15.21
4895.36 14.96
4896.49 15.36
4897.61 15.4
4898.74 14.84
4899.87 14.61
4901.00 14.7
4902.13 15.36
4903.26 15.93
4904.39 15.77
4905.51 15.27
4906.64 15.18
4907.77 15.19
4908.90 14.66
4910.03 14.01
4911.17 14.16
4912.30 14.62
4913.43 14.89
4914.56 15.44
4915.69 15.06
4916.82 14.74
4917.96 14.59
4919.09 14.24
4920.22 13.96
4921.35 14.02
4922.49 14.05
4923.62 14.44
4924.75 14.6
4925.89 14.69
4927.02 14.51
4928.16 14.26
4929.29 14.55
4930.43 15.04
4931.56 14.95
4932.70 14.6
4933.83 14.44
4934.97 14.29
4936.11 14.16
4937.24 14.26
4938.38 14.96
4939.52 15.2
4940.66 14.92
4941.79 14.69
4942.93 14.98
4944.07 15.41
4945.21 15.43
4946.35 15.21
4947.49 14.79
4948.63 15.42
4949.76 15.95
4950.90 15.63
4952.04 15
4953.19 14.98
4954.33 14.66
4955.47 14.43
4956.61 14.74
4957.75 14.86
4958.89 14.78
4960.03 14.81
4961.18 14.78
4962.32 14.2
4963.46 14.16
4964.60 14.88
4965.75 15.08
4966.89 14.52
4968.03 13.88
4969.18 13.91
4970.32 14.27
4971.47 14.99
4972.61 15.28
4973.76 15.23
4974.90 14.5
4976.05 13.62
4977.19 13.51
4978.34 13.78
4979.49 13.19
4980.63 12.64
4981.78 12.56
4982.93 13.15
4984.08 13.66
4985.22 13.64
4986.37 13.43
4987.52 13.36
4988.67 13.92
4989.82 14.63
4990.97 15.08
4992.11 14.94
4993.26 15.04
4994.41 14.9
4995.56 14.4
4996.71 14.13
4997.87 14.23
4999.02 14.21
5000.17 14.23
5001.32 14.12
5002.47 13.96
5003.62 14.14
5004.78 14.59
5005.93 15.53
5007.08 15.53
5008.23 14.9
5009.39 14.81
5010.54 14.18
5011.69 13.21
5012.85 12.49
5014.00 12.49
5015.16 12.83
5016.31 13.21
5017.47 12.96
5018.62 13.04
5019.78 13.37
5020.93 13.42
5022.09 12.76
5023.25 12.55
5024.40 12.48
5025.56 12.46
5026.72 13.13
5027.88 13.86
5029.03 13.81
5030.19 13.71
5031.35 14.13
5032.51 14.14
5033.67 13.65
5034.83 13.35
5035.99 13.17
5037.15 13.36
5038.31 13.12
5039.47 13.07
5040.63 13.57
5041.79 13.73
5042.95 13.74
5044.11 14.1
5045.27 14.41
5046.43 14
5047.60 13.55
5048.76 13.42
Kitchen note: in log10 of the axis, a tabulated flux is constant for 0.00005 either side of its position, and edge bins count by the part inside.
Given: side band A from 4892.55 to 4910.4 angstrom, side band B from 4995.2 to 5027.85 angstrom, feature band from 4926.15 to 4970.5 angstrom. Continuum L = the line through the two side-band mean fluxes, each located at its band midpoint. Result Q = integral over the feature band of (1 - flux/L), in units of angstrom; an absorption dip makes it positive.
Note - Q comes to -0.82 angstrom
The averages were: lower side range 15.1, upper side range 13.7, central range 14.8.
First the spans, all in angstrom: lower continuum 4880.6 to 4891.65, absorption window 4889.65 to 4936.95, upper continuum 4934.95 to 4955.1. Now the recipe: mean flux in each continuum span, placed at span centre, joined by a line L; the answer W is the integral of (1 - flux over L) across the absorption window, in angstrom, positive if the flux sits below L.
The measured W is -0.8 angstrom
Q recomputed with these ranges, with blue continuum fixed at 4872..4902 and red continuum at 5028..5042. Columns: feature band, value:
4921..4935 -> -0.4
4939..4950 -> -0.9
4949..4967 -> -1.1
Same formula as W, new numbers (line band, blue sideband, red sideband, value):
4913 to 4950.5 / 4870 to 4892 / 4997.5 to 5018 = -2.0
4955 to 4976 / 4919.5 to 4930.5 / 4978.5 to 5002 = -0.7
